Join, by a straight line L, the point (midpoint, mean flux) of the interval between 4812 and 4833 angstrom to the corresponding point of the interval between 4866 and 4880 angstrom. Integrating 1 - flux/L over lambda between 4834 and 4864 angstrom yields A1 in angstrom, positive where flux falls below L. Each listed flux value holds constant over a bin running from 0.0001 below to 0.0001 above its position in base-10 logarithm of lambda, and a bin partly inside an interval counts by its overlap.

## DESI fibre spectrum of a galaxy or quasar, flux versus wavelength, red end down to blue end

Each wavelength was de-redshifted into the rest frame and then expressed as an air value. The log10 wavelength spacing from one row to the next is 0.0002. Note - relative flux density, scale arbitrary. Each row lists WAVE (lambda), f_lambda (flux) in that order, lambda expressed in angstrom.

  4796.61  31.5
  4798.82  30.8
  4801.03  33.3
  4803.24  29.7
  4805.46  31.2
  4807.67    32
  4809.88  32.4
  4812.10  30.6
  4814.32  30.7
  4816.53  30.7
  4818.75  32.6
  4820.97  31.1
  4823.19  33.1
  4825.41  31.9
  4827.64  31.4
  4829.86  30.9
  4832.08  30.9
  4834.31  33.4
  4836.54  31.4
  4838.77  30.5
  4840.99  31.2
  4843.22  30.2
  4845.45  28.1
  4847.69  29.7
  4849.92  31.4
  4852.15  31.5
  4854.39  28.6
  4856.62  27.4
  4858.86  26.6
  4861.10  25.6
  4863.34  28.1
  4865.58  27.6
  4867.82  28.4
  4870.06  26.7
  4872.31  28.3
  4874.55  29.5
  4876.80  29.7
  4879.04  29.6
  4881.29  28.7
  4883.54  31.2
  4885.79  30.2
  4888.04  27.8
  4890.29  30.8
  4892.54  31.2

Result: 0.5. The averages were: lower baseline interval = 31.4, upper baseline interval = 28.6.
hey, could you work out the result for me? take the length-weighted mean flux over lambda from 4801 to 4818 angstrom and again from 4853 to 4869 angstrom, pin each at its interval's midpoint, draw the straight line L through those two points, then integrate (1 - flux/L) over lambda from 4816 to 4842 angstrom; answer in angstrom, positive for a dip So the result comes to -1.6 angstrom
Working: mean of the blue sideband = 31.2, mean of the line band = 31.6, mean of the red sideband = 27.5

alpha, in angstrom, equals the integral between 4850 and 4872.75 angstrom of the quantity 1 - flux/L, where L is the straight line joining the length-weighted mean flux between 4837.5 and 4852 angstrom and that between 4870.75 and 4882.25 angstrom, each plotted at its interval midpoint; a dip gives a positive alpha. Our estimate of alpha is 1.25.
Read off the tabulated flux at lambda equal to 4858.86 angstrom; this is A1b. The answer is 26.6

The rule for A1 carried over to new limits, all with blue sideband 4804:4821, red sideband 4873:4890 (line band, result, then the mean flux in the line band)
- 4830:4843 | -0.25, 31.4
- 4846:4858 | 0.31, 29.6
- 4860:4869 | 0.78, 27.4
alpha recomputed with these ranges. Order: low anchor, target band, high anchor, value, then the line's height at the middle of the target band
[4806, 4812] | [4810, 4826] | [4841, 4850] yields -0.1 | 31.4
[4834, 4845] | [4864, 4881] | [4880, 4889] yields 0.8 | 29.9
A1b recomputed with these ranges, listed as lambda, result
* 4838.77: 30.5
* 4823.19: 33.1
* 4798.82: 30.8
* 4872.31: 28.3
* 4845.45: 28.1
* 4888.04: 27.8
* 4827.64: 31.4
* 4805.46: 31.2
